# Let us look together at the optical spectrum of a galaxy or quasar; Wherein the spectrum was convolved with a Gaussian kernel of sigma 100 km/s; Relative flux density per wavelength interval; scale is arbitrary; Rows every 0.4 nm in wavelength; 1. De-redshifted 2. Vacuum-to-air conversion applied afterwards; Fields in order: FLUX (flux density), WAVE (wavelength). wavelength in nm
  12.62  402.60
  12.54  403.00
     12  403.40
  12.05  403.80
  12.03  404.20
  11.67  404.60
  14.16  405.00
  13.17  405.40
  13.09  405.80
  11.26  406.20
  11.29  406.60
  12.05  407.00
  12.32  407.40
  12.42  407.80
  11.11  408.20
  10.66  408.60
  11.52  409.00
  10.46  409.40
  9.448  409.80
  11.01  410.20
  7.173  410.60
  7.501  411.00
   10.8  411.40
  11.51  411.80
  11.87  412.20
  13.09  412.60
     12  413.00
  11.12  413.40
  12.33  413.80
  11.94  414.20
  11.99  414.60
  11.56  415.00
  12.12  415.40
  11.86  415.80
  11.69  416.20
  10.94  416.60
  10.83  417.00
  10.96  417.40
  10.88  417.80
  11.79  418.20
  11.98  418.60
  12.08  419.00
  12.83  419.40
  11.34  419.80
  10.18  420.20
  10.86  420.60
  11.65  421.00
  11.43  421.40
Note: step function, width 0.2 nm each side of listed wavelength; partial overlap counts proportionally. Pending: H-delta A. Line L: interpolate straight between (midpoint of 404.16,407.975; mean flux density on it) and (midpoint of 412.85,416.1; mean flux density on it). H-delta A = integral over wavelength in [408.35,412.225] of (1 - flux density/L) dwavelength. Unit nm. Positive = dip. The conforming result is 0.63 nm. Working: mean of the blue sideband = 12.4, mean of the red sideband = 11.9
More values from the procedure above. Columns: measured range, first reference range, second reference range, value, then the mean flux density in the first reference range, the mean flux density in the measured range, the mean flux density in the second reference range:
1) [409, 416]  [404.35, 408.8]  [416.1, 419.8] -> 0.44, 12.1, 11.1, 11.5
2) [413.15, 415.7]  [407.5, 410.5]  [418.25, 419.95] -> -0.08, 10.9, 11.8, 12.1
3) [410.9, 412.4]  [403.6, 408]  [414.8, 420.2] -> 0.17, 12.3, 10.6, 11.6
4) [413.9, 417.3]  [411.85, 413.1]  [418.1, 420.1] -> 0.13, 12.2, 11.6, 11.9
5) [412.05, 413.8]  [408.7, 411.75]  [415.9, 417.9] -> -0.29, 9.82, 12.1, 11.1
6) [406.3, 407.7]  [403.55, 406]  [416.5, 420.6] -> 0.07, 12.7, 11.9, 11.4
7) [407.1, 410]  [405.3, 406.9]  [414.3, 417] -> 0.20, 12.1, 11.2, 11.6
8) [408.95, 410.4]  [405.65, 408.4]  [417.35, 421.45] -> 0.16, 11.9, 10.5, 11.5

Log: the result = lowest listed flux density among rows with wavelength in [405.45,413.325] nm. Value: 7.173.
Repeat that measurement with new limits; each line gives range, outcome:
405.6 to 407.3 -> 11.26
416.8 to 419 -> 10.83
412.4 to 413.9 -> 11.12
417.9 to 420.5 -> 10.18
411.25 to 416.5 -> 10.8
